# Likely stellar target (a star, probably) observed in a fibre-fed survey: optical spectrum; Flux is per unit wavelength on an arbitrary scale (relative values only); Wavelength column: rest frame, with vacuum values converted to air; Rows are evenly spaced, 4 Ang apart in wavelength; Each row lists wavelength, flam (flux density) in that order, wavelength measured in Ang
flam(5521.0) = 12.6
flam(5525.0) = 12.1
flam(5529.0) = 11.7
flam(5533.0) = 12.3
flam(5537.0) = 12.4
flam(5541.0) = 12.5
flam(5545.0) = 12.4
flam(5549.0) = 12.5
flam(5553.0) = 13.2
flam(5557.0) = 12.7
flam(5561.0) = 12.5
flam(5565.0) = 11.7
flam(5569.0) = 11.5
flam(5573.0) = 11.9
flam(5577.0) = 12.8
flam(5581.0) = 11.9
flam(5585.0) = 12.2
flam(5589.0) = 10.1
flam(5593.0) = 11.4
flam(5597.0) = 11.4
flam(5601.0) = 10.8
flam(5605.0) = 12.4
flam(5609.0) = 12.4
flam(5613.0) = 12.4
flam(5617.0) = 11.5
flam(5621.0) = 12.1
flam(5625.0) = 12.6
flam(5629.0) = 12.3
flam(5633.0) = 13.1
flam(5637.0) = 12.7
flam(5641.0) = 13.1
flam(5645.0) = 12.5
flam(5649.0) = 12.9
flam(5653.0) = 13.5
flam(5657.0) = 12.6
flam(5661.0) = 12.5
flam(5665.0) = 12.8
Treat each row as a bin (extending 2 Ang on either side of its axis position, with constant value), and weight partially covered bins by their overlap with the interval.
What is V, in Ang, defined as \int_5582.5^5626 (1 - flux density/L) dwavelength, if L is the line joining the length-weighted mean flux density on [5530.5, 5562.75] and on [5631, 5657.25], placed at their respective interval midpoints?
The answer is 3.55 Ang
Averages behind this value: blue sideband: 12.5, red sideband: 12.9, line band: 11.7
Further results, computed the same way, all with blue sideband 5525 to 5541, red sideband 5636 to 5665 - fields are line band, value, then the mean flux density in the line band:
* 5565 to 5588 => 0.9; 11.9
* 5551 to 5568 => -0.2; 12.5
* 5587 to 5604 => 2.1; 11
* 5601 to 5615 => 0.5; 12.2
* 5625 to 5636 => 0.0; 12.7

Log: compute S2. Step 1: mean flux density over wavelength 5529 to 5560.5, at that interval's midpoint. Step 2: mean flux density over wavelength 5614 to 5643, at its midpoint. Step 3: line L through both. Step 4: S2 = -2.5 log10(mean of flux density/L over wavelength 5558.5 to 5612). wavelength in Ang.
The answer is 0.063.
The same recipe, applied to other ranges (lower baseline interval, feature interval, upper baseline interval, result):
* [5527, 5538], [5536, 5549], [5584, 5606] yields -0.042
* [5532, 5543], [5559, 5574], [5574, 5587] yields 0.037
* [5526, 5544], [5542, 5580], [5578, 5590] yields -0.039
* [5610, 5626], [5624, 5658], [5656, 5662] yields -0.039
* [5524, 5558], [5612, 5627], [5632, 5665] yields 0.053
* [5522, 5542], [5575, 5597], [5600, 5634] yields 0.049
